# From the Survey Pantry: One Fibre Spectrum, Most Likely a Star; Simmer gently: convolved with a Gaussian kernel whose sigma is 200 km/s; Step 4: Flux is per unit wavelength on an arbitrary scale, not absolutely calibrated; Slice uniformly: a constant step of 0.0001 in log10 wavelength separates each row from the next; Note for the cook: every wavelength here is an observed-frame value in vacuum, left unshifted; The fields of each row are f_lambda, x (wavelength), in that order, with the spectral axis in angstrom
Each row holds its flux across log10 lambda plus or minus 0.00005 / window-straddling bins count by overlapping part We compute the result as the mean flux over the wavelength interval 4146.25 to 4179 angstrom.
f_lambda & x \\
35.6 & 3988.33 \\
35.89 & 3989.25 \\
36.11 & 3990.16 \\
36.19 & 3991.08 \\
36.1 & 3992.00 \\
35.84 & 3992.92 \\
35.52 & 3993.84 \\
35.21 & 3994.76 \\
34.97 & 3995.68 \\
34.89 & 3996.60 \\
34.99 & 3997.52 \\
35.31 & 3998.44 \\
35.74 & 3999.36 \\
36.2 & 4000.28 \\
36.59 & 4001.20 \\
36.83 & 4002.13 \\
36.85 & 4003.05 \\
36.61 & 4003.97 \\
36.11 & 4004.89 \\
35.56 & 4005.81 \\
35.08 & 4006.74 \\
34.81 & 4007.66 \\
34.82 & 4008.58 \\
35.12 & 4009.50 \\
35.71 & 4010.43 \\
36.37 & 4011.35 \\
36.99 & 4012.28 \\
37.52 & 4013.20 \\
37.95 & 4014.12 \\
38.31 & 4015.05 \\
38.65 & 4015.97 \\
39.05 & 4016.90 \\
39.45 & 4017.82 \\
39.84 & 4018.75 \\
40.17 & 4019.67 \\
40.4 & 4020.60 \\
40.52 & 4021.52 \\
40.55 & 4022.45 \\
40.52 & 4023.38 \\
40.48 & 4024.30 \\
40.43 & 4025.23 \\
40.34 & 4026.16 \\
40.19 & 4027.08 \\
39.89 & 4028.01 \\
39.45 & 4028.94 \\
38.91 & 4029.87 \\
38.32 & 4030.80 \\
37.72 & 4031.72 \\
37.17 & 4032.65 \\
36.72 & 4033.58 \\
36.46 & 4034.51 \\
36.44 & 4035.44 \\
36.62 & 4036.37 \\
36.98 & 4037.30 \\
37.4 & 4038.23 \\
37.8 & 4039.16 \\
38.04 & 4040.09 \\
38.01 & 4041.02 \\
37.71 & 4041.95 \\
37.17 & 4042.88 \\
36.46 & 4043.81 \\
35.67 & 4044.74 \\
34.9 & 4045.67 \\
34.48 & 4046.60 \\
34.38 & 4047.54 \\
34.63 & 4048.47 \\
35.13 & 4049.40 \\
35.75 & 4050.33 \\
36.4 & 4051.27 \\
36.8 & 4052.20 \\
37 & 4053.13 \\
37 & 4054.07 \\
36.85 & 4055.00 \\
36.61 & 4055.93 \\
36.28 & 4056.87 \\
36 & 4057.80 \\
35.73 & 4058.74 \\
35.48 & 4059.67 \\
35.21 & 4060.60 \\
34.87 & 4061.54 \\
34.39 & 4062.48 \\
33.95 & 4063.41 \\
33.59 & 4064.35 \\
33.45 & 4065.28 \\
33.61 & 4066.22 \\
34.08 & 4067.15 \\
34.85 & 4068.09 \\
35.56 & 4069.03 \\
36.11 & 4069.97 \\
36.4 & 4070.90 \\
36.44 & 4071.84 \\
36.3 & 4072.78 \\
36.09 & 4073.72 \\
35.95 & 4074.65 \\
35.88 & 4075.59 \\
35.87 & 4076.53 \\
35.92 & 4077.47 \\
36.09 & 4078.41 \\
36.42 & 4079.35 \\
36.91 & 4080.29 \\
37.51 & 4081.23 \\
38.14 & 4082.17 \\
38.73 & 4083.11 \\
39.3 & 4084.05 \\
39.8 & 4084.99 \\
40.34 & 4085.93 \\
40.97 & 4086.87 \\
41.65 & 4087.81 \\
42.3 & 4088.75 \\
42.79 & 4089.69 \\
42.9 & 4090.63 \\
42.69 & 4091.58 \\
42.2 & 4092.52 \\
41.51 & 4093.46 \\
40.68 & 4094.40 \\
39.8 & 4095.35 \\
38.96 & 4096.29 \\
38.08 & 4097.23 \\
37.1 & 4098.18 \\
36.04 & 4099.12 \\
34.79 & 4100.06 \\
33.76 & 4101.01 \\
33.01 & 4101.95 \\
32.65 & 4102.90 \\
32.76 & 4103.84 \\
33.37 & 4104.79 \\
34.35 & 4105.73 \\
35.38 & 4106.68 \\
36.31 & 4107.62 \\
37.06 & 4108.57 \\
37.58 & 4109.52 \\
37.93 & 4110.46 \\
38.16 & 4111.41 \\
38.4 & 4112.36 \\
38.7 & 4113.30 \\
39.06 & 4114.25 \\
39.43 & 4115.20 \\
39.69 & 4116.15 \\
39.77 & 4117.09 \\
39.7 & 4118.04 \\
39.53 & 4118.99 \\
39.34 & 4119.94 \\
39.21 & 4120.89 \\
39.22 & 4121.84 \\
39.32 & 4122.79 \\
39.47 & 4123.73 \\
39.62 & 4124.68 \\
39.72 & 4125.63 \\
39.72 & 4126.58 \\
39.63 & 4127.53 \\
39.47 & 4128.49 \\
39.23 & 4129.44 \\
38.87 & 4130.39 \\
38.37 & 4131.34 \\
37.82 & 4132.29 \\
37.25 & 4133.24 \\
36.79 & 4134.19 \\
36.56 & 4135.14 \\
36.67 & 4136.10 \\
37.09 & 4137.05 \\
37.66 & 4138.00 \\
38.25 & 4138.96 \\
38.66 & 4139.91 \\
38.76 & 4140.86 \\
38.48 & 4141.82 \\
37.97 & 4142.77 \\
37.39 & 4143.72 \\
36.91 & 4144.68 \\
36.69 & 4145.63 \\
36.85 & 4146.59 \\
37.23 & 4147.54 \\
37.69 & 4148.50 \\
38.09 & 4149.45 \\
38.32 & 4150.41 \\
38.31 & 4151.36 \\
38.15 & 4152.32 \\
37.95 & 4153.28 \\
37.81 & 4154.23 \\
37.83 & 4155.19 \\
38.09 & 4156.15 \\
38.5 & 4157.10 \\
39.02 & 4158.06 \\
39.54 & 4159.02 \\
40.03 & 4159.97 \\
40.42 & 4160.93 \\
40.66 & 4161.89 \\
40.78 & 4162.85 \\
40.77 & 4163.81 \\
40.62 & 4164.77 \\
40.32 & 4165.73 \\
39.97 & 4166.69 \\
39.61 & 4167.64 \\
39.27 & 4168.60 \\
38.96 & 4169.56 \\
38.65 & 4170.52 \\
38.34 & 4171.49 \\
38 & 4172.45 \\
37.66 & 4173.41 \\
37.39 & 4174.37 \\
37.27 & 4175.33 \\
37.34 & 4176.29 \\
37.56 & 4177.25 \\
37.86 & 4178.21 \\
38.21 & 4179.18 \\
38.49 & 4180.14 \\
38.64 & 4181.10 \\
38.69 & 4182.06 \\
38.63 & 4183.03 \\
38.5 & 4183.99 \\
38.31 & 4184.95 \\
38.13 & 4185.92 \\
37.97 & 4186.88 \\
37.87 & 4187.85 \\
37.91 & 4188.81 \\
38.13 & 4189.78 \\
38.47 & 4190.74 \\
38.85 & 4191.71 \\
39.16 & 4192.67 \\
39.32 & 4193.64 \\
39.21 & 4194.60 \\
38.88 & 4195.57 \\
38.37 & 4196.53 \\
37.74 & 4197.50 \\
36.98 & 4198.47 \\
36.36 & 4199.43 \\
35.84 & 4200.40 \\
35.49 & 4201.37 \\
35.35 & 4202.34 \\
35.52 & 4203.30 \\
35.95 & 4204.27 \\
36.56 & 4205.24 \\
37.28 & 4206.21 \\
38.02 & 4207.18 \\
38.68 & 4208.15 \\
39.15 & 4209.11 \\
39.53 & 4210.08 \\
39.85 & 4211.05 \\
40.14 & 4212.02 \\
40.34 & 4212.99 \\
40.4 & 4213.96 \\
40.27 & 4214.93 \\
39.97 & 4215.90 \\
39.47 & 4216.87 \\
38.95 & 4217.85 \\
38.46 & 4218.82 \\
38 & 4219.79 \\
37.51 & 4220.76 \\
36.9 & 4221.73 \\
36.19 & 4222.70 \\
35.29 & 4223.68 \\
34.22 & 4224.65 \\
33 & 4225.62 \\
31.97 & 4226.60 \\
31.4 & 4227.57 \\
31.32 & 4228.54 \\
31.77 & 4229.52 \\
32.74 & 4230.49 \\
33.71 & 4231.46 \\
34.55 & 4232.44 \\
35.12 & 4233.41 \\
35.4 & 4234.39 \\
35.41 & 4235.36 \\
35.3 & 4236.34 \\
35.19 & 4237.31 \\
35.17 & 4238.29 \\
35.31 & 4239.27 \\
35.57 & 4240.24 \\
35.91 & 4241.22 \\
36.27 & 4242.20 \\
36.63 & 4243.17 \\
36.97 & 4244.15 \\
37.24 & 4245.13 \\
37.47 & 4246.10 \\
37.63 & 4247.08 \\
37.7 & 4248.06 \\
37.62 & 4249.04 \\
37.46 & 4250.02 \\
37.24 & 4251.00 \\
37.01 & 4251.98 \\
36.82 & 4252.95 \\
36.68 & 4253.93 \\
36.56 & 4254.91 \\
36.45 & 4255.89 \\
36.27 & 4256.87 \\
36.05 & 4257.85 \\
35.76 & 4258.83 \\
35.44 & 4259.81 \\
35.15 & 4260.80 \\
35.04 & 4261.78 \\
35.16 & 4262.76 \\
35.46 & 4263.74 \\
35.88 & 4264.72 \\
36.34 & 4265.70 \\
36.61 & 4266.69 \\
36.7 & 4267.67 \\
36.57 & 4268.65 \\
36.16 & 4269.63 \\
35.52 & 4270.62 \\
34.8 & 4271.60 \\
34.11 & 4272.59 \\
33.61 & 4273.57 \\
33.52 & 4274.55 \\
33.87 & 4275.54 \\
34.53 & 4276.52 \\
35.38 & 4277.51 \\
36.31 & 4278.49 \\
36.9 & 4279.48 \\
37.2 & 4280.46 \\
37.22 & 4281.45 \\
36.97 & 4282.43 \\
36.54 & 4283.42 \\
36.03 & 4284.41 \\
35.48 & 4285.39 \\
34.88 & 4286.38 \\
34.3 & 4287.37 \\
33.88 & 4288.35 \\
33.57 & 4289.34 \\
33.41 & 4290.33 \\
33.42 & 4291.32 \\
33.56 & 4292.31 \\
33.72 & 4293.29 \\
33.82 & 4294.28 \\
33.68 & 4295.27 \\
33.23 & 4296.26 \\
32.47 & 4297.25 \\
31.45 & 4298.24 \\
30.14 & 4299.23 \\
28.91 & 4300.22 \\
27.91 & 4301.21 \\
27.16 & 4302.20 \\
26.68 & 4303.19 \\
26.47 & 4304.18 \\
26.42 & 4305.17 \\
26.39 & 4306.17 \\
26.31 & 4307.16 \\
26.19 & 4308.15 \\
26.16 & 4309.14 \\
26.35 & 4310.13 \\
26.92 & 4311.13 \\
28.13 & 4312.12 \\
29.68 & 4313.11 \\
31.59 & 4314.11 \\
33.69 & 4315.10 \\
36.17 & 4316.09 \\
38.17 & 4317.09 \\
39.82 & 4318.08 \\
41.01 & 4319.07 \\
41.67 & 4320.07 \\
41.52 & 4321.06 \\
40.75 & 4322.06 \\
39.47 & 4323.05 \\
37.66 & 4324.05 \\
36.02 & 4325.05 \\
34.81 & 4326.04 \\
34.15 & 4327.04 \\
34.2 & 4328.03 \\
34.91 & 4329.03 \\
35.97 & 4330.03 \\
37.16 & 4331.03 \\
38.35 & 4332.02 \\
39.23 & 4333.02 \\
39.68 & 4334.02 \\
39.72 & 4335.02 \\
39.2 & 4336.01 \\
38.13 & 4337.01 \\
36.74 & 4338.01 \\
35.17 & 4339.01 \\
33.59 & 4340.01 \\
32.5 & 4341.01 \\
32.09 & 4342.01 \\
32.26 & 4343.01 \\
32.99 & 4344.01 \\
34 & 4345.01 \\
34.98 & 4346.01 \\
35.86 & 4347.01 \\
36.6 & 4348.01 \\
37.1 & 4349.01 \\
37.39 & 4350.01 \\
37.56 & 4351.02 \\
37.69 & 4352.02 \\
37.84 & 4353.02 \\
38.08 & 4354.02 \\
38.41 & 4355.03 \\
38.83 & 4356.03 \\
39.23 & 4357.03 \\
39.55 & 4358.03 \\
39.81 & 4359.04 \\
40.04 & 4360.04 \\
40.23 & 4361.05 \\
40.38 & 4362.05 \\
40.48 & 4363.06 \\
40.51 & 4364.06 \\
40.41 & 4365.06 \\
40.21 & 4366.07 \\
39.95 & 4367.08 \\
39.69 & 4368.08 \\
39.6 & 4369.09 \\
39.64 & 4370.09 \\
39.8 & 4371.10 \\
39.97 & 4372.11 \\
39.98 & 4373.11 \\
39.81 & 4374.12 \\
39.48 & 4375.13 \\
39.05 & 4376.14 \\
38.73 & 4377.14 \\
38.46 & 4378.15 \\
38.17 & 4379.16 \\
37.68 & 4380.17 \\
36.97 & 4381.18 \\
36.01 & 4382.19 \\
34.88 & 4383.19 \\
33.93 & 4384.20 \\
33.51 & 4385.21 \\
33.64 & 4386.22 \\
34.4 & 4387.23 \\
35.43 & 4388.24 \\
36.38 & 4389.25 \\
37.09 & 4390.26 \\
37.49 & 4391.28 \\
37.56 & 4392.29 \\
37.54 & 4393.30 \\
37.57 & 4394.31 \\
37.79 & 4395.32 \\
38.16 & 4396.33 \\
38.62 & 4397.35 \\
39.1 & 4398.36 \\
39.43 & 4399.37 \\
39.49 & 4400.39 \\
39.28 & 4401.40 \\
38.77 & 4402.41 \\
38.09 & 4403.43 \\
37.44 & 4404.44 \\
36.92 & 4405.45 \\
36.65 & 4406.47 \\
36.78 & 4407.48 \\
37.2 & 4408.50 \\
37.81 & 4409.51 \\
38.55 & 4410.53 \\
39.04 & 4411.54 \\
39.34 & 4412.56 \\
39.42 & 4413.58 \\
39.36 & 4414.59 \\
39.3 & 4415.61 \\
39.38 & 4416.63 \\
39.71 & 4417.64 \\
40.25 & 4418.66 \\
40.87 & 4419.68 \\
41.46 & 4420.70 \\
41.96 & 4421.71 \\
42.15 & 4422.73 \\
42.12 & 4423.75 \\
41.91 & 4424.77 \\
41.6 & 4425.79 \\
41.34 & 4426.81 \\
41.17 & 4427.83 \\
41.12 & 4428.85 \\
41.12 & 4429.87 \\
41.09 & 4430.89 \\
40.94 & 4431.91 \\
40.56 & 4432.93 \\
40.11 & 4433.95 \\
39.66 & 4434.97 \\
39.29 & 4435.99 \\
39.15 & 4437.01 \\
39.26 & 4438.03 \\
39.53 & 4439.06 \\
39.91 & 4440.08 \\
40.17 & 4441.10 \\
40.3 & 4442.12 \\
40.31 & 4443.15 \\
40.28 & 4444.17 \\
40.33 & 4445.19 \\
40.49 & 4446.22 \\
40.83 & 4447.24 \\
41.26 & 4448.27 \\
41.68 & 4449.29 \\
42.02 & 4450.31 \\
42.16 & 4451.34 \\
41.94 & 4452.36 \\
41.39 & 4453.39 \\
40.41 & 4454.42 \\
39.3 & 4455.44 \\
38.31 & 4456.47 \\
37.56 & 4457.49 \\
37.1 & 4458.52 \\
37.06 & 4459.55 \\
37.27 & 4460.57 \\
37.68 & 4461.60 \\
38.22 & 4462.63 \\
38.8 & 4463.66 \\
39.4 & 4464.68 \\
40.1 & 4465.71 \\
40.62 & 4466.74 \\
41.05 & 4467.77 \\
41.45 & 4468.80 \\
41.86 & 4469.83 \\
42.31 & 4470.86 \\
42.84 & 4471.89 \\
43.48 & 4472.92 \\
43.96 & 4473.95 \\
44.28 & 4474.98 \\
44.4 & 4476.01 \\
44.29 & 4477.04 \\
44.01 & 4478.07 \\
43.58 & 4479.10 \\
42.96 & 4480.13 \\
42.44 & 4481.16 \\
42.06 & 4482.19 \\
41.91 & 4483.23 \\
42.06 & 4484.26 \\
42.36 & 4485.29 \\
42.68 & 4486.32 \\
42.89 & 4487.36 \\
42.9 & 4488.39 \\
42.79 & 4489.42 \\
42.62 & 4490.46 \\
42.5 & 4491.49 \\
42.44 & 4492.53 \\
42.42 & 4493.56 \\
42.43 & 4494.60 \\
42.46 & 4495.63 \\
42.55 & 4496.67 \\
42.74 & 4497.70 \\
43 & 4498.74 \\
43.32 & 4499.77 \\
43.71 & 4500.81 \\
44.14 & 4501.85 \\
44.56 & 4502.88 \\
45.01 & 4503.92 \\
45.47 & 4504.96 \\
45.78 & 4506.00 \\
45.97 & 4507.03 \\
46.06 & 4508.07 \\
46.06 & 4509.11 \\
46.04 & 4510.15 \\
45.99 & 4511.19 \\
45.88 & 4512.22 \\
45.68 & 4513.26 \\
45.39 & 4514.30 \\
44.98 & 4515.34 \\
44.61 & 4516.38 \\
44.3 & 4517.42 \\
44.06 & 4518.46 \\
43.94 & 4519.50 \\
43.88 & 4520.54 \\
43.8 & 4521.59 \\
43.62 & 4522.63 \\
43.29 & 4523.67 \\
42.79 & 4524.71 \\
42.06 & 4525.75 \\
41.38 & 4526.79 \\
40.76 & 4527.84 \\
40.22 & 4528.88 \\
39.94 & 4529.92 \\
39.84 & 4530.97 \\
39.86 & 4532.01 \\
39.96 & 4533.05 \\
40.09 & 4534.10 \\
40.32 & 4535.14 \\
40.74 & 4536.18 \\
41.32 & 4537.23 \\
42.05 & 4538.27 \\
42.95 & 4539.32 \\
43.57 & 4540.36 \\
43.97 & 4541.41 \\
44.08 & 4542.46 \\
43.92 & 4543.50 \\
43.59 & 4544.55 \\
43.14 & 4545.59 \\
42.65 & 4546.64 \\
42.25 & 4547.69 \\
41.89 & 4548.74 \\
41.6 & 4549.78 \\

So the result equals 38.7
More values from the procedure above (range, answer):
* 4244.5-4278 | 36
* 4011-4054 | 37.8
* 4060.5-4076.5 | 35.1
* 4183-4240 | 36.9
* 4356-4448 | 39.1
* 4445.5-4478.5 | 40.8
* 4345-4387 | 38.2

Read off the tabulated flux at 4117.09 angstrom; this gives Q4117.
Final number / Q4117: 39.77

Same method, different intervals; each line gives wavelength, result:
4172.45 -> 38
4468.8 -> 41.45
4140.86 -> 38.76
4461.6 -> 37.68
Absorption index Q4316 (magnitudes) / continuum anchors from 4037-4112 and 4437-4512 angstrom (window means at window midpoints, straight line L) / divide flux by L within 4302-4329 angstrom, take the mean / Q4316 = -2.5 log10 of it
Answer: 0.213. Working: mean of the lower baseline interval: 36.8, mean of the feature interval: 32.8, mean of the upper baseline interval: 42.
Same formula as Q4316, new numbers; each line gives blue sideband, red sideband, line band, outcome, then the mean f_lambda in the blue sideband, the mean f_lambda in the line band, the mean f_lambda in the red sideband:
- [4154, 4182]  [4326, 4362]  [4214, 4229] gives 0.06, 38.9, 36.3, 36.9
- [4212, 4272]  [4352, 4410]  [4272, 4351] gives 0.09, 36.2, 34.2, 38.2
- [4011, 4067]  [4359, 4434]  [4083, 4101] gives -0.07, 37.2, 39.9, 38.9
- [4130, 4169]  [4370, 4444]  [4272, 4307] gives 0.18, 38.4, 32.9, 38.9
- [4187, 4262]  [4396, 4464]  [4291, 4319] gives 0.23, 36.7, 30.7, 39.7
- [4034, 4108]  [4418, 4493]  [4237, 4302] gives 0.11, 36.8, 35.2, 41.1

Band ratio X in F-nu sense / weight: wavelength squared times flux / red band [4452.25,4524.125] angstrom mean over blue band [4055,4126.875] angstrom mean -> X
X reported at 1.37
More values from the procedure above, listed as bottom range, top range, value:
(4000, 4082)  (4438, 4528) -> 1.42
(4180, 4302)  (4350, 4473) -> 1.18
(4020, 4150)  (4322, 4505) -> 1.23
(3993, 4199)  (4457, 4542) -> 1.36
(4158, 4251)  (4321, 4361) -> 1.05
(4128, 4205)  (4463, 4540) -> 1.31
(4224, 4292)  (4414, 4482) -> 1.26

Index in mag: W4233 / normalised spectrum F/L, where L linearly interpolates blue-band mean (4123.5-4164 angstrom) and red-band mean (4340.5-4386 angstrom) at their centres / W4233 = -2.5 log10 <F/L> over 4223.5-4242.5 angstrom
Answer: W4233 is 0.12 mag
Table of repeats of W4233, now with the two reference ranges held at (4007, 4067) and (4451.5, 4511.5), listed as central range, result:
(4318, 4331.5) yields 0.076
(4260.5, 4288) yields 0.123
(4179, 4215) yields 0.022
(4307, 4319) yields 0.276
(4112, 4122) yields -0.036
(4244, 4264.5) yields 0.088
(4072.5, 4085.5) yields 0.014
